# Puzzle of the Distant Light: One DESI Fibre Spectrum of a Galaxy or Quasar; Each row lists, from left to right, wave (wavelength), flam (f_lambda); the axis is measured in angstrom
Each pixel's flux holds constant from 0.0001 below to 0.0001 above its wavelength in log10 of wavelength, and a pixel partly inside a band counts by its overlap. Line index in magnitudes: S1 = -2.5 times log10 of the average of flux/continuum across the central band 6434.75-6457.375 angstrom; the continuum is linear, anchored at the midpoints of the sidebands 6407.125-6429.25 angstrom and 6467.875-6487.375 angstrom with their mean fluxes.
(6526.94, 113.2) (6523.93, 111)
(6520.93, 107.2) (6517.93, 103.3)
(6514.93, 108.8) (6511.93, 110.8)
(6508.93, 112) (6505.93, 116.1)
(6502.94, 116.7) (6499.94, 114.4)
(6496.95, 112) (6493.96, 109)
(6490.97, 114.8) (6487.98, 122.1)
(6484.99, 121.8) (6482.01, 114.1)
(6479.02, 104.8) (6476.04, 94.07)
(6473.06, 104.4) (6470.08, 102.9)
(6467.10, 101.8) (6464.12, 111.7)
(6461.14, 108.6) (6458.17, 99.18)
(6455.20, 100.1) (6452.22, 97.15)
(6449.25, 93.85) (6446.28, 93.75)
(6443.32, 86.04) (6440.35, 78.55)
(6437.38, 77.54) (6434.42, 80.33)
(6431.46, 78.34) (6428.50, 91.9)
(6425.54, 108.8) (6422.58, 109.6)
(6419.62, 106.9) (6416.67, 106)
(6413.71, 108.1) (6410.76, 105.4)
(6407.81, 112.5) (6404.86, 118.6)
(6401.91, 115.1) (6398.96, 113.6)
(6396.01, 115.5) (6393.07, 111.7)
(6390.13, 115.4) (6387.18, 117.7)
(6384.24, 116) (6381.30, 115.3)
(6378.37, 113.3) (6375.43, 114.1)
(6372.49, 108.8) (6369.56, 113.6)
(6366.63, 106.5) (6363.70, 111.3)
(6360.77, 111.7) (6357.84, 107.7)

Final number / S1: 0.194 mag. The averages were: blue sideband 106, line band 89.4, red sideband 108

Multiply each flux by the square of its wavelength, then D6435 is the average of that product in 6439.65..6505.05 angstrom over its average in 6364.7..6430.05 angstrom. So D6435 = 0.97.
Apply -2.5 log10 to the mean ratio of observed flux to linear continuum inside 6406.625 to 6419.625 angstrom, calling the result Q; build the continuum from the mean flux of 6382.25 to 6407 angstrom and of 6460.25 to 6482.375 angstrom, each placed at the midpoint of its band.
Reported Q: 0.05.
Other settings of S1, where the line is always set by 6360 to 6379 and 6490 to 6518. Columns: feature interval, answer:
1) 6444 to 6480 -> 0.11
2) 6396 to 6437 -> 0.08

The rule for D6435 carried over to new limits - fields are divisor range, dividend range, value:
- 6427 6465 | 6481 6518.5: 1.26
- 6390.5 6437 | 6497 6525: 1.09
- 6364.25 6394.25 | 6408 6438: 0.88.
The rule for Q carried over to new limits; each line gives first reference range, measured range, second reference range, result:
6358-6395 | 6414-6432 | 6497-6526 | 0.11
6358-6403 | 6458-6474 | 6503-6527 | 0.06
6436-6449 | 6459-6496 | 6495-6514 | -0.08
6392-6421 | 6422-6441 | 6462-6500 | 0.24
